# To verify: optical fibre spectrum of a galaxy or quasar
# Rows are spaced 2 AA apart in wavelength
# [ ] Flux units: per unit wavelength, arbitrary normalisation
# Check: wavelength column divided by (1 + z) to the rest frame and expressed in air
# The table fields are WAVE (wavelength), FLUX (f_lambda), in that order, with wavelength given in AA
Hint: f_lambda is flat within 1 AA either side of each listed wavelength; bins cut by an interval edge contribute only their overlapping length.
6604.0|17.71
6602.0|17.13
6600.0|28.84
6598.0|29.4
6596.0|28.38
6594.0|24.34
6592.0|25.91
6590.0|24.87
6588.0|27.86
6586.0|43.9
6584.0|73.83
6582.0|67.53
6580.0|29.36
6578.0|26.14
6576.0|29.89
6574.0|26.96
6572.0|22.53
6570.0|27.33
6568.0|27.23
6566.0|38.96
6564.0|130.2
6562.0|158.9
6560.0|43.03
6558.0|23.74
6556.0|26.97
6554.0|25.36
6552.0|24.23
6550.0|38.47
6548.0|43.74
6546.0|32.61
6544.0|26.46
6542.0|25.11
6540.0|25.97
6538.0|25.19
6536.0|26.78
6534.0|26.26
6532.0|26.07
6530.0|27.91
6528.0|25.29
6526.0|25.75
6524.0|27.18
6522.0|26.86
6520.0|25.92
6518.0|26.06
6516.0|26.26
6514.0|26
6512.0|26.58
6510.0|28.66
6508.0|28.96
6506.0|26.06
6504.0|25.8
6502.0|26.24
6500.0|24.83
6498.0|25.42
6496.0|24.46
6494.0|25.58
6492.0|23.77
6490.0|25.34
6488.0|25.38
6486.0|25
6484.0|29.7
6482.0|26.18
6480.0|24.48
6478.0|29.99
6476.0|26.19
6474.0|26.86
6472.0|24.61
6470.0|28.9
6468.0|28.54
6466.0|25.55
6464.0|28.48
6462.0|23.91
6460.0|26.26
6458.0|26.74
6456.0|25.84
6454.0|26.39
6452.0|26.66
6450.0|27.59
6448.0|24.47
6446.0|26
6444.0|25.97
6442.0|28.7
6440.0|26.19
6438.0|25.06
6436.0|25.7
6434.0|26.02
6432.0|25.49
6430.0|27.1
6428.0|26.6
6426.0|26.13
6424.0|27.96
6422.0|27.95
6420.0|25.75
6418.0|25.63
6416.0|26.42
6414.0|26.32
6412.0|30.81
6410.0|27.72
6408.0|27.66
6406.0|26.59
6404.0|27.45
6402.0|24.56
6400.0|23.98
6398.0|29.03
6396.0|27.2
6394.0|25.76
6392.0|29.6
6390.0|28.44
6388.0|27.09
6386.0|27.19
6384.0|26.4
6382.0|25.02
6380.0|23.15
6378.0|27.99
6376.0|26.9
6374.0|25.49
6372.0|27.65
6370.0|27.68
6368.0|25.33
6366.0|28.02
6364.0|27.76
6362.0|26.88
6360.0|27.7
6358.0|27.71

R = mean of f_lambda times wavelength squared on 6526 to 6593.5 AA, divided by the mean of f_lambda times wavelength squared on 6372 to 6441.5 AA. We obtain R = 1.51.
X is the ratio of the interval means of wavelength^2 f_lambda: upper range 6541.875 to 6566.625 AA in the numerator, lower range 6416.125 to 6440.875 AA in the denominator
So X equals 2.0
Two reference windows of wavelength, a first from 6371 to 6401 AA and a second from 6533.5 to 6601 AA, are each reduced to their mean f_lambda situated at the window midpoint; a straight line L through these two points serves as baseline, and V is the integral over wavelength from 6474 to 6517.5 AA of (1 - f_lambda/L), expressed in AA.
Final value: 9.8 AA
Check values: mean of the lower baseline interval 26.7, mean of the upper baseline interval 38.5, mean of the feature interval 26.2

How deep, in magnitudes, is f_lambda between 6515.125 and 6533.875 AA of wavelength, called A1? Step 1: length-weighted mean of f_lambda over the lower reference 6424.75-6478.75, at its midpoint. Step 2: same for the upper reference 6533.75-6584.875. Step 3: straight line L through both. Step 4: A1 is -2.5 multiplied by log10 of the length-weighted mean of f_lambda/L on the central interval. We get 0.36 mag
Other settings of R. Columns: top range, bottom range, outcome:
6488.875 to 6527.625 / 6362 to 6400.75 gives 1.01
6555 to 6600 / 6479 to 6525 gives 1.69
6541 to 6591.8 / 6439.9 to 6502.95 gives 1.66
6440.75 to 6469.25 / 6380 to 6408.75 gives 1.01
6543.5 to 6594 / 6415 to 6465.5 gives 1.68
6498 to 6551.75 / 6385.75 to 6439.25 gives 1.07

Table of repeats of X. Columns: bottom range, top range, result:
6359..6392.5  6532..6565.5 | 1.70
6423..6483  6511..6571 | 1.41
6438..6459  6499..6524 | 1.03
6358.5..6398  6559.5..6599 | 1.79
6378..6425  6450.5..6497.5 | 1.00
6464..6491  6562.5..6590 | 1.75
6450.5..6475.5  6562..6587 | 1.94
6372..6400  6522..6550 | 1.11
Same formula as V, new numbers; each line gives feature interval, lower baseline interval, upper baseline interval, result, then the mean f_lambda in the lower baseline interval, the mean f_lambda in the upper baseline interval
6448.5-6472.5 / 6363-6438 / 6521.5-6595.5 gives 3.23 AA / 26.8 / 37.3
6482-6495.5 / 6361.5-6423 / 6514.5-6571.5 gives 3.01 AA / 26.9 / 36.7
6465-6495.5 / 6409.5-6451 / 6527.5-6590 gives 5.00 AA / 26.6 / 39.4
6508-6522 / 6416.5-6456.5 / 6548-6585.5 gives 4.27 AA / 26.4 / 46.6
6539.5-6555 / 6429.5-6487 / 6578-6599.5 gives 1.46 AA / 26.5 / 36.8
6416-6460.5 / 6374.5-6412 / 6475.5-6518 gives 0.35 AA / 26.9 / 26.2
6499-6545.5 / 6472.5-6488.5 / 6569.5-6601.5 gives 4.62 AA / 26.7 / 33.4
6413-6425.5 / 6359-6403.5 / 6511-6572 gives 1.00 AA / 26.8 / 36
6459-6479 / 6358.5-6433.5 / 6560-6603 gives 3.85 AA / 26.9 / 43.3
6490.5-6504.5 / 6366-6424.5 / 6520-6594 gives 3.48 AA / 26.9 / 37.3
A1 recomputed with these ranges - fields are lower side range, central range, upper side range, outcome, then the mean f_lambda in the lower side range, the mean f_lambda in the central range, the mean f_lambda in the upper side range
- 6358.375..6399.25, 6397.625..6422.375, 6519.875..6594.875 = 0.08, 27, 26.8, 37.1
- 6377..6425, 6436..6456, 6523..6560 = 0.04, 26.9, 26.3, 28.4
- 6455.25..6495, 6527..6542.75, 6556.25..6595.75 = 0.39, 26.4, 26.1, 45.2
